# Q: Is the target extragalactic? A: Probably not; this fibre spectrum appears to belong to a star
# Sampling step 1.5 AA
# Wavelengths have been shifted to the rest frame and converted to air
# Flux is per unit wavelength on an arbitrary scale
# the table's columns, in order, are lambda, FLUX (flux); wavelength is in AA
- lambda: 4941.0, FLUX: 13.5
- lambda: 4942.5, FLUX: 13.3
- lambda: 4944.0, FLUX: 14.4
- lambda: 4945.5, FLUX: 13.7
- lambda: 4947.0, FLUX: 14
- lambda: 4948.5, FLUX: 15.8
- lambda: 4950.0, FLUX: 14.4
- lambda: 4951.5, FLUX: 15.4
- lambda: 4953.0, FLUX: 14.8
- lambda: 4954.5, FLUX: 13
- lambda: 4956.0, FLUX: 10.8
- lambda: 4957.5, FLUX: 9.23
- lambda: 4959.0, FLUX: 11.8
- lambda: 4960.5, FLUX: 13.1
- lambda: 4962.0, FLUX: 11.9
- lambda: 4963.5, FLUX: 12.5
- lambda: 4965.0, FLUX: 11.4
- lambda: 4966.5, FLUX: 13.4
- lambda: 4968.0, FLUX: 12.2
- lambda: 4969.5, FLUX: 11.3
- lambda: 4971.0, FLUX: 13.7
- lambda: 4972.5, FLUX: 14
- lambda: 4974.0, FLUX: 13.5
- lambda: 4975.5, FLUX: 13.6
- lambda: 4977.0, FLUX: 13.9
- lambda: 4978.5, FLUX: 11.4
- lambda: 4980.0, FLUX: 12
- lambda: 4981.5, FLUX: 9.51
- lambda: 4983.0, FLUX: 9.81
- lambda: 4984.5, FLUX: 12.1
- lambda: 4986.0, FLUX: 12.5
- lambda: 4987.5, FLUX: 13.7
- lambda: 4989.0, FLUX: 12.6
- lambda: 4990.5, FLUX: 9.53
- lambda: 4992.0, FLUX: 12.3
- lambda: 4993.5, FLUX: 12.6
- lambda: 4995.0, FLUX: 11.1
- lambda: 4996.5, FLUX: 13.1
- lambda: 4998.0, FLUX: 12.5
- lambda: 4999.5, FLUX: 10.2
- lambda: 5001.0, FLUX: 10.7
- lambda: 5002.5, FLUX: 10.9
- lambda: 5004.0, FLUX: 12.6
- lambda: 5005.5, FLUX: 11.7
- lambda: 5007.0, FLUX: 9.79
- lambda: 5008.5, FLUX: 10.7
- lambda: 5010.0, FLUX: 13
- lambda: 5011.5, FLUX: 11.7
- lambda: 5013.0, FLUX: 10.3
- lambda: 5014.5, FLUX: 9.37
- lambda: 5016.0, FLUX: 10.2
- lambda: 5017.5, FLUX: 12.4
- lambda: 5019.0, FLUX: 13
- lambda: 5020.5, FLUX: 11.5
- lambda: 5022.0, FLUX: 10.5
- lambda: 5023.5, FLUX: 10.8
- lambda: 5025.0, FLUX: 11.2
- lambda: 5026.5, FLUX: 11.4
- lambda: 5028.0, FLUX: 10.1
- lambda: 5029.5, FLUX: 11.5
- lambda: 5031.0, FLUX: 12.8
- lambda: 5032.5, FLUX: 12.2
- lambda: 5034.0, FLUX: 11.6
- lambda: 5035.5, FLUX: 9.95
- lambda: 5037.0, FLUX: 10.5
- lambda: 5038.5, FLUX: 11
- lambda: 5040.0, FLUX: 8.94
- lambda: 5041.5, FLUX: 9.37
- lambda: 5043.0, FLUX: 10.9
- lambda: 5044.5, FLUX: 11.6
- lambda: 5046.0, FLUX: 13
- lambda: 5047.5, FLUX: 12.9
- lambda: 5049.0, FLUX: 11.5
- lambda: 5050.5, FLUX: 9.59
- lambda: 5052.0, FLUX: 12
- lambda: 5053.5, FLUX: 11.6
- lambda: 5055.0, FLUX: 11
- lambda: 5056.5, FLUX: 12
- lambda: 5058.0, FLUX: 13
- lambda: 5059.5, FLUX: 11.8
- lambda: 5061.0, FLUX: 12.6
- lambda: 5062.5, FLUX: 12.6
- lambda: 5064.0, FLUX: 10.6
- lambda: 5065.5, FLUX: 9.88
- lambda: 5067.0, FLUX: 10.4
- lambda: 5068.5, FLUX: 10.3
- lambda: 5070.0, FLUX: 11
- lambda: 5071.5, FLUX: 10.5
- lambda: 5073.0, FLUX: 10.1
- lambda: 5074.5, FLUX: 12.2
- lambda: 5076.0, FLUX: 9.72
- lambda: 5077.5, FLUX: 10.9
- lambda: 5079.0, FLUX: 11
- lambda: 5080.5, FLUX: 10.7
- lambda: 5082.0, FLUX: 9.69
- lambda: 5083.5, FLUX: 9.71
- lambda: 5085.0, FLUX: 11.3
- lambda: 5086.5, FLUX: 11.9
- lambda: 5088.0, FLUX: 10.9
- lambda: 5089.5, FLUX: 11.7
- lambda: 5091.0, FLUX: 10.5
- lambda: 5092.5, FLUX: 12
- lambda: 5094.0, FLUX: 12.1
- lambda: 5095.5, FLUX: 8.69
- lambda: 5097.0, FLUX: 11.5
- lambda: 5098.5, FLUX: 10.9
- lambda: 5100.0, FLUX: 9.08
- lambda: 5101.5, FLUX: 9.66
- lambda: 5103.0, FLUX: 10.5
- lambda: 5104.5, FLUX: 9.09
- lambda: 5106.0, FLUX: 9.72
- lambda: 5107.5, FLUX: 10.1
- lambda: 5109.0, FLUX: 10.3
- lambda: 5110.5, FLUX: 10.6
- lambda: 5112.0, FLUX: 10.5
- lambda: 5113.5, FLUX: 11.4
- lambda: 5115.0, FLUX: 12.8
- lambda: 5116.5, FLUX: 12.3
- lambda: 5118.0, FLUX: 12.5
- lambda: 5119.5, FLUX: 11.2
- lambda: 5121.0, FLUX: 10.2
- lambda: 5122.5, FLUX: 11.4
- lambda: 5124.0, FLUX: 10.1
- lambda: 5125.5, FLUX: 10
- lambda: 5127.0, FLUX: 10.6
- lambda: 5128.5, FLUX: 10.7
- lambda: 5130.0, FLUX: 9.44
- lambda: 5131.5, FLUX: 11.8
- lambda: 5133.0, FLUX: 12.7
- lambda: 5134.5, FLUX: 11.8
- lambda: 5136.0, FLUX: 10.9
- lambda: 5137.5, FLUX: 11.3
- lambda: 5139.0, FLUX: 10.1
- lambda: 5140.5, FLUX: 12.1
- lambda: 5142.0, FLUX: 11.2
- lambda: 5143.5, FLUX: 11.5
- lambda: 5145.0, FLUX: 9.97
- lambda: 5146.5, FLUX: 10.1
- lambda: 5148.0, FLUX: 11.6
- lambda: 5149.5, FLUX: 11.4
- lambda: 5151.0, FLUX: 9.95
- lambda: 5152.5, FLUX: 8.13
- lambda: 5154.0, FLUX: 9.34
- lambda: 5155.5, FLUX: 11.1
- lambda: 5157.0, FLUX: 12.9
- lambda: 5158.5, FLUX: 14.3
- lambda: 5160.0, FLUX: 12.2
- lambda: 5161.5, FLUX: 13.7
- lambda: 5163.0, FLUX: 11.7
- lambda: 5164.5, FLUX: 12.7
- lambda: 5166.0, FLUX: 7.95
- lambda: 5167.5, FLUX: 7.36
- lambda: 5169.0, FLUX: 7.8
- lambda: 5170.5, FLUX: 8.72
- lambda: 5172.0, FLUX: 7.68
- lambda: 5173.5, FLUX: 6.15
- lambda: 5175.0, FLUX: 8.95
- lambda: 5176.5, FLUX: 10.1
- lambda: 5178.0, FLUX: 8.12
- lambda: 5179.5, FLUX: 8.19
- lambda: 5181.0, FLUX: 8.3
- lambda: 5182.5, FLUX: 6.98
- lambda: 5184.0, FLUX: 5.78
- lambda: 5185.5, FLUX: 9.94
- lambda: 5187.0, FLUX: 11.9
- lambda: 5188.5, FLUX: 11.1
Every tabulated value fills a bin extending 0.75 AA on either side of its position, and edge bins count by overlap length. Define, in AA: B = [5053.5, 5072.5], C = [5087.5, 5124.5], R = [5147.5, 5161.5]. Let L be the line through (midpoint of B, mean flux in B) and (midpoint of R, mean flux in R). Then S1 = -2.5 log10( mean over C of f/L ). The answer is 0.05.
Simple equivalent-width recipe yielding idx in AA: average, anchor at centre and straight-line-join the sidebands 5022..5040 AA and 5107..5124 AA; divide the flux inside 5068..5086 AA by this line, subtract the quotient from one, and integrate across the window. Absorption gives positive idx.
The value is 0.8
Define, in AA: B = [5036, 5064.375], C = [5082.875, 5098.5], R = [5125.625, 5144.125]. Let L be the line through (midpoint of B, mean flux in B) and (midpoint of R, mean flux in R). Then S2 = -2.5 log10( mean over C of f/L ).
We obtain 0.02 mag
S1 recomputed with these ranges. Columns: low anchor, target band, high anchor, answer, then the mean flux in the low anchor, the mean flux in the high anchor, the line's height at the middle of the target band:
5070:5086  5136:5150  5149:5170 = -0.03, 10.6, 10.7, 10.7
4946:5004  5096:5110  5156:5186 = 0.04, 12.4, 9.49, 10.5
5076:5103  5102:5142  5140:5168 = -0.01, 10.7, 11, 10.9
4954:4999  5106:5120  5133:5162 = 0.02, 12.1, 11.3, 11.4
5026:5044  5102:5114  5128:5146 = 0.08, 10.9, 11.1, 11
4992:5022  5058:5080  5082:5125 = 0.00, 11.4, 10.8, 11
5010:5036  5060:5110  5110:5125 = 0.06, 11.3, 11.3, 11.3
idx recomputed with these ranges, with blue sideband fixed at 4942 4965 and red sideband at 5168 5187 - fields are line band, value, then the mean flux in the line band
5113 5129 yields -3.0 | 11.2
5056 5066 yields -1.0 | 11.8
